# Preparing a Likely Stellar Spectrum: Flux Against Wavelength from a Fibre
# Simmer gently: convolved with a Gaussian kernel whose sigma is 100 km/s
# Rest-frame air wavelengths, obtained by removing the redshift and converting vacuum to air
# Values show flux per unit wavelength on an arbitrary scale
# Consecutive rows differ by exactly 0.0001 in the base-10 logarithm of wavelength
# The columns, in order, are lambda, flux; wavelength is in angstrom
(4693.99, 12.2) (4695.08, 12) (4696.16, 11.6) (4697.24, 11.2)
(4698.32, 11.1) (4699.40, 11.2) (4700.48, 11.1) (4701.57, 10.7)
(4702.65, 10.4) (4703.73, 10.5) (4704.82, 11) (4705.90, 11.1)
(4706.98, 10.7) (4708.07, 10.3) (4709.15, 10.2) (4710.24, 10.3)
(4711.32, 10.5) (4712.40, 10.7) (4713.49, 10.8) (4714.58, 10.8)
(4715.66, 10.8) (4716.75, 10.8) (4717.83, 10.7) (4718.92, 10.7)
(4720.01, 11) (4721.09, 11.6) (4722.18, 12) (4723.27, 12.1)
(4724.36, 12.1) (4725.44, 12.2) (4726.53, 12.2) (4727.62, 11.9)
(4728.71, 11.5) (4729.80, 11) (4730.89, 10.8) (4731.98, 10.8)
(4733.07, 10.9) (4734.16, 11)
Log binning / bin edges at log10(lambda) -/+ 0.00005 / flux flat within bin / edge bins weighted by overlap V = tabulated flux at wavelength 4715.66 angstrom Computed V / 10.8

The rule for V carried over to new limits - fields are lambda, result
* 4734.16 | 11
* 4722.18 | 12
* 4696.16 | 11.6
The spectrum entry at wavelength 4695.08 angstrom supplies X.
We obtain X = 12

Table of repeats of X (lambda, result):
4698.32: 11.1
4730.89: 10.8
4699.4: 11.2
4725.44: 12.2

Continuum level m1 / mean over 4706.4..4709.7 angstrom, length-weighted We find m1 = 10.4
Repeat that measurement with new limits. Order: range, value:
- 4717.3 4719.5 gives 10.7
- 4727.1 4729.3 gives 11.7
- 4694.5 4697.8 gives 11.6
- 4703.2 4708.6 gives 10.7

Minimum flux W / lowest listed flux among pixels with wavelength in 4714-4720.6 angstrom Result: 10.7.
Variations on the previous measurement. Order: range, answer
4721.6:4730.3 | 11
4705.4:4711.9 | 10.2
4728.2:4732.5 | 10.8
